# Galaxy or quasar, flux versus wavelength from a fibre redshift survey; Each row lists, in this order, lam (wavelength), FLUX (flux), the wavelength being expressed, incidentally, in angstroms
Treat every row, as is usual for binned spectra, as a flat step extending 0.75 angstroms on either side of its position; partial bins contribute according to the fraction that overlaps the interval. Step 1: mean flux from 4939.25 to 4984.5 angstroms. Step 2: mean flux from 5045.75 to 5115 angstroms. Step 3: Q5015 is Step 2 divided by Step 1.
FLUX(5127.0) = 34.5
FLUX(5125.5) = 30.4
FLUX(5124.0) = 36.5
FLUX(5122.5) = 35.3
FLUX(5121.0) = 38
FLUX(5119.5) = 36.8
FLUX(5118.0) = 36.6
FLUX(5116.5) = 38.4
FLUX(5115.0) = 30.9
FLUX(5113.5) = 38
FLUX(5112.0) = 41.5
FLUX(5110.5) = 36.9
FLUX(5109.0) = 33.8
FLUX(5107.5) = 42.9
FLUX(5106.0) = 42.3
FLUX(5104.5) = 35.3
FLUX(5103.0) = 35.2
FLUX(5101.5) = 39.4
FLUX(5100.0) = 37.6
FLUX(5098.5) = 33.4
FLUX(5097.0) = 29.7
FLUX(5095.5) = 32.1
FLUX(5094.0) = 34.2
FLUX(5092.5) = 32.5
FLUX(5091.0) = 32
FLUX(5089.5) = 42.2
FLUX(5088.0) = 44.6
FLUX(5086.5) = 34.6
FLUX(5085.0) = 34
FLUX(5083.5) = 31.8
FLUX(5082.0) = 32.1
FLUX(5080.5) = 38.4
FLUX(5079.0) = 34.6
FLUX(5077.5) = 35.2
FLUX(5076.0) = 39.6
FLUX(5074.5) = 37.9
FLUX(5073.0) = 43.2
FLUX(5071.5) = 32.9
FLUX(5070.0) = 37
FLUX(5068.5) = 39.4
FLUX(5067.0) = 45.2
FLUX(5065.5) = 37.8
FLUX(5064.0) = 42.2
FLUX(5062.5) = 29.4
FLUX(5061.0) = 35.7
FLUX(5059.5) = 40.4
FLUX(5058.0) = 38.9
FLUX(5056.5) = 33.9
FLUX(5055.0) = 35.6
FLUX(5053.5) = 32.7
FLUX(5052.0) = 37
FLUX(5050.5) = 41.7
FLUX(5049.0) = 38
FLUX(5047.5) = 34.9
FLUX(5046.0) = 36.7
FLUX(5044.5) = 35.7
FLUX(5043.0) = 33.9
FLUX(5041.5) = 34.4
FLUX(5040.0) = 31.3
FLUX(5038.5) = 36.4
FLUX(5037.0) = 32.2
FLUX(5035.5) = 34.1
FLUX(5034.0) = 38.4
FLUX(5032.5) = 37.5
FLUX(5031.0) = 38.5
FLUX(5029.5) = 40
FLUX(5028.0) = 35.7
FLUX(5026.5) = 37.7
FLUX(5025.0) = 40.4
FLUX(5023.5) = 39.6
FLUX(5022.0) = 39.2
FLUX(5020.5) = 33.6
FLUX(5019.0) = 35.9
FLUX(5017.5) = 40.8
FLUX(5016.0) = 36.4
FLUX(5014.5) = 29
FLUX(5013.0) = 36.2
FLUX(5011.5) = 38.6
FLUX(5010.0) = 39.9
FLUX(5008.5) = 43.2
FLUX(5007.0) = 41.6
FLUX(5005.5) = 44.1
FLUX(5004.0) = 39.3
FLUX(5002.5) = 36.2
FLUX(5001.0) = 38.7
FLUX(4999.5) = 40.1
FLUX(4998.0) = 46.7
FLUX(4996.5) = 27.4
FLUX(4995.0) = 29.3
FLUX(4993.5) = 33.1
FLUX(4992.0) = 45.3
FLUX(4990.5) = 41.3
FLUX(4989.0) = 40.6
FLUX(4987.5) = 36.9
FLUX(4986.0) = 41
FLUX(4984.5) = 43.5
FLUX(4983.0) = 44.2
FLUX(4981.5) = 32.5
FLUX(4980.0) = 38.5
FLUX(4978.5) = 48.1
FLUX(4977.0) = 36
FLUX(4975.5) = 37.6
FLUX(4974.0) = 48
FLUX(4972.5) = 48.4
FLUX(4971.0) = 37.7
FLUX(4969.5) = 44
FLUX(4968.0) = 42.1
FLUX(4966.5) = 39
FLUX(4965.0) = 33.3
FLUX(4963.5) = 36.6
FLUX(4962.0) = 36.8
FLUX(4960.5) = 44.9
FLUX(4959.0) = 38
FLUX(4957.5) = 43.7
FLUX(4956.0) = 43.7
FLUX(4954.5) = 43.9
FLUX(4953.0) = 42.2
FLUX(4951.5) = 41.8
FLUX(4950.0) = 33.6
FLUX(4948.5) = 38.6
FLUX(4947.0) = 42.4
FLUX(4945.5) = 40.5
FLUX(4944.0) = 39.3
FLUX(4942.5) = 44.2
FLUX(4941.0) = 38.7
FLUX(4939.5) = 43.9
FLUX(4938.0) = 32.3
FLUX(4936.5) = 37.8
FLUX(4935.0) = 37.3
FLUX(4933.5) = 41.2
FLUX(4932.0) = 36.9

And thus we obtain 0.9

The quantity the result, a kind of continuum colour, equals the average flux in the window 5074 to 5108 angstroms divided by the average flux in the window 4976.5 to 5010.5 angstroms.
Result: 0.91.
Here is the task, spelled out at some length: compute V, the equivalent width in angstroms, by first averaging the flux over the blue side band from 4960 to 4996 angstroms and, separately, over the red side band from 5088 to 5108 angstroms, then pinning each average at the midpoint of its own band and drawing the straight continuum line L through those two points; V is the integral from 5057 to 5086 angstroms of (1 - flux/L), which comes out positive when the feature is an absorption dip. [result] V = 0.0 angstroms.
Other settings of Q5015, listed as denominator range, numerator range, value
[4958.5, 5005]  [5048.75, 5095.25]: 0.93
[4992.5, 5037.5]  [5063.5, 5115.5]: 0.98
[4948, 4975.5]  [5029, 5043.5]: 0.87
